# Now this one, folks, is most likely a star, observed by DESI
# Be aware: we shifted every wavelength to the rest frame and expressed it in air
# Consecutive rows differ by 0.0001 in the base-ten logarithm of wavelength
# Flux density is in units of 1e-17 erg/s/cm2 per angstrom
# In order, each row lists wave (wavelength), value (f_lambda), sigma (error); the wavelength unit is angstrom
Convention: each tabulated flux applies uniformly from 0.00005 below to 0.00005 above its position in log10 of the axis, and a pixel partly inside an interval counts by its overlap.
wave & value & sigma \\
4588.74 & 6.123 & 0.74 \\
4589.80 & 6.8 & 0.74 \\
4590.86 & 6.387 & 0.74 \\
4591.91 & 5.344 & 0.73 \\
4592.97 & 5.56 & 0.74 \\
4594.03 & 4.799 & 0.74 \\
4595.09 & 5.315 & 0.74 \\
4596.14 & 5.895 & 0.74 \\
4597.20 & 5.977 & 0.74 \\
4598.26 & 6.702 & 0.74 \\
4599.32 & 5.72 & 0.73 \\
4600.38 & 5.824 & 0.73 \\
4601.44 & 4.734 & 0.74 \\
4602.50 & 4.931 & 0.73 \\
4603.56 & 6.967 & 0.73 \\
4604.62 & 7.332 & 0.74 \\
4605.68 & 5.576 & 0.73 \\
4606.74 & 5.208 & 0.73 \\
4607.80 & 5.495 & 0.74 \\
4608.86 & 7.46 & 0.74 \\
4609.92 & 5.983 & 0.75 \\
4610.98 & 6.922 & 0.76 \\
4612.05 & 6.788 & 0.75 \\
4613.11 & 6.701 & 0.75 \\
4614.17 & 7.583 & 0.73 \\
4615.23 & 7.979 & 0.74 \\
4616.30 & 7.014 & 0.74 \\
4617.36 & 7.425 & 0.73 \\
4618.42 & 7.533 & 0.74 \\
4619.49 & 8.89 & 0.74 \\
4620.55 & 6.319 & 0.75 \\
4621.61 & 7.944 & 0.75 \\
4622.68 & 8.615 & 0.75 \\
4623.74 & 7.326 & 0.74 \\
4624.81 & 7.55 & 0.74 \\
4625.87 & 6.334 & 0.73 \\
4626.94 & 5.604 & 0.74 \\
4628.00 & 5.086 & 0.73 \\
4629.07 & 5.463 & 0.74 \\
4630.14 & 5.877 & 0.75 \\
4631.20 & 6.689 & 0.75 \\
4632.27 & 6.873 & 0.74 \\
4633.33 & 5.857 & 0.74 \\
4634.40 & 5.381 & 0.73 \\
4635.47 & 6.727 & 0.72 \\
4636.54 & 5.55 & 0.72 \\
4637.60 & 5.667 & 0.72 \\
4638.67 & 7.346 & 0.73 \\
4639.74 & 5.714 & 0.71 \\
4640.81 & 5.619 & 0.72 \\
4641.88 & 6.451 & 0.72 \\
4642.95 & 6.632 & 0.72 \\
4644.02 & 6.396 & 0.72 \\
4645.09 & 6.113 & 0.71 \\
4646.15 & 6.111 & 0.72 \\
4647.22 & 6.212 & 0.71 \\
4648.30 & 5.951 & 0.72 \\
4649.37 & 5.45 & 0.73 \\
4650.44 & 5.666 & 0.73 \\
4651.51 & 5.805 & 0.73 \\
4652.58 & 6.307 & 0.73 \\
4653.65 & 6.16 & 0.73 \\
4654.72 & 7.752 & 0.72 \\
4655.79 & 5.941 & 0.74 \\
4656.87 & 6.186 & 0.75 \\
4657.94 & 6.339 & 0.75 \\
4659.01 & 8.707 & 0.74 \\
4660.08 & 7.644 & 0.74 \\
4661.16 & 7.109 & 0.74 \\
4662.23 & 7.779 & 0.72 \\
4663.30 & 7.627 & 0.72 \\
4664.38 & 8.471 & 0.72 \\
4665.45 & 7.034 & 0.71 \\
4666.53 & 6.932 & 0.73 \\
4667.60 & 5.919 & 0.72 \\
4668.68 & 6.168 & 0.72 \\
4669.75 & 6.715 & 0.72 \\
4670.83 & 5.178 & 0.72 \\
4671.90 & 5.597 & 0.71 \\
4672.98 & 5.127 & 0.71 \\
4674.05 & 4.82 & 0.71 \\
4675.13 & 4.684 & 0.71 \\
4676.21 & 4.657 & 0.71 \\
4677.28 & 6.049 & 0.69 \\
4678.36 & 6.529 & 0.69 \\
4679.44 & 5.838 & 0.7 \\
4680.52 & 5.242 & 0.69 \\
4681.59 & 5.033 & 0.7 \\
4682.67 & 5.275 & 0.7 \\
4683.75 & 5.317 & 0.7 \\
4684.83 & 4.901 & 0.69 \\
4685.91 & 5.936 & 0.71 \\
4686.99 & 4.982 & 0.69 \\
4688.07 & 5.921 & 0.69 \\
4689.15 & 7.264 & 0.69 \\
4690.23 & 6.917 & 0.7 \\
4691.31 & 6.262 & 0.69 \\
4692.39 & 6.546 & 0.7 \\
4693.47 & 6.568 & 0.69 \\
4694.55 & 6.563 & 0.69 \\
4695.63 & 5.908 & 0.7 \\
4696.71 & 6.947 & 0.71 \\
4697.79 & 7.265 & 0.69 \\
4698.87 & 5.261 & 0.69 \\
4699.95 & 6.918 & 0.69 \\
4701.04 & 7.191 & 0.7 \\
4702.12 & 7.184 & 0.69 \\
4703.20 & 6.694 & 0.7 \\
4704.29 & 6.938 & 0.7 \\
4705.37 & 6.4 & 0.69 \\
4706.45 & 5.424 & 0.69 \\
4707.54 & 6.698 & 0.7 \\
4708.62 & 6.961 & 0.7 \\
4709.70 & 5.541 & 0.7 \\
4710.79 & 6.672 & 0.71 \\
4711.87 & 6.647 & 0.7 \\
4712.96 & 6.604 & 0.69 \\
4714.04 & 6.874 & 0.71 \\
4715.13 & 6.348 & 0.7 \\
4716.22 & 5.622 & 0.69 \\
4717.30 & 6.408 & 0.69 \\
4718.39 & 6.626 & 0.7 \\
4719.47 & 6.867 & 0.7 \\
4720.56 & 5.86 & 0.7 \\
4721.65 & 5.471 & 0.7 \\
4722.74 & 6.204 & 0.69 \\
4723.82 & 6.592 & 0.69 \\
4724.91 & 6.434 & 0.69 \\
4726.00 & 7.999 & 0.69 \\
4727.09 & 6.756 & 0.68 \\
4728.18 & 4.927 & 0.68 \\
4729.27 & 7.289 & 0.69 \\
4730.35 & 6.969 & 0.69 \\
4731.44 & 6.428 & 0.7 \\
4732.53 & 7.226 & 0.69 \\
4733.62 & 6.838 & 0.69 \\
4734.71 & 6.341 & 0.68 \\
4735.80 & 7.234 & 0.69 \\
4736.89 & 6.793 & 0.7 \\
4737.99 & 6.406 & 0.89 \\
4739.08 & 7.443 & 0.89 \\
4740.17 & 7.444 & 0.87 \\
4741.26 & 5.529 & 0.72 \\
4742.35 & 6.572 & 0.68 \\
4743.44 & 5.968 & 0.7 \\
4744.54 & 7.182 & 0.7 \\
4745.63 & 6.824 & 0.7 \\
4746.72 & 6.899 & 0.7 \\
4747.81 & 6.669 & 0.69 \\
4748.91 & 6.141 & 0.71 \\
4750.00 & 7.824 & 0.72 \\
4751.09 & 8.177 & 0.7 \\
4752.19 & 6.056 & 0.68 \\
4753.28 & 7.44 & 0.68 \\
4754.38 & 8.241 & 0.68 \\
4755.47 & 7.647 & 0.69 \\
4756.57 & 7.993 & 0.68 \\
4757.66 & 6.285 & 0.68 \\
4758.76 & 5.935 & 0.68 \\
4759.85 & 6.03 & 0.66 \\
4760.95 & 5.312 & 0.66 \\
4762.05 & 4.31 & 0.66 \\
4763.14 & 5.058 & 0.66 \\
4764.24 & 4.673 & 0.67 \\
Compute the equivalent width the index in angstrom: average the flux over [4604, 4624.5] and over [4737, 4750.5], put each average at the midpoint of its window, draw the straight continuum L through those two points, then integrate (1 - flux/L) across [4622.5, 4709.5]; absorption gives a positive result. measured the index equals 8.2 angstrom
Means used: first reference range 7.06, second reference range 6.74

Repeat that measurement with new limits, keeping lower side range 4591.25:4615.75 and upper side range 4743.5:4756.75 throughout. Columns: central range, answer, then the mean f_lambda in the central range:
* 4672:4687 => 3.0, 5.33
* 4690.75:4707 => 0.7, 6.54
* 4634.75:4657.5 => 0.9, 6.17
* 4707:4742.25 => 2.2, 6.57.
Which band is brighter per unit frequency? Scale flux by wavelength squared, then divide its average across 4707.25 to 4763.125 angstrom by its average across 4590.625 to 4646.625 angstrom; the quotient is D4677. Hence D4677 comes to 1.09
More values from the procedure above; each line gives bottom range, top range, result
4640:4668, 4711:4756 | 1.05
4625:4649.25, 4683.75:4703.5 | 1.07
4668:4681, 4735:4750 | 1.25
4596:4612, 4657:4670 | 1.21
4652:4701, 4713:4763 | 1.08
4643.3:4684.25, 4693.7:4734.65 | 1.07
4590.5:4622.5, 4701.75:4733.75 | 1.06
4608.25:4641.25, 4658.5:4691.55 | 0.94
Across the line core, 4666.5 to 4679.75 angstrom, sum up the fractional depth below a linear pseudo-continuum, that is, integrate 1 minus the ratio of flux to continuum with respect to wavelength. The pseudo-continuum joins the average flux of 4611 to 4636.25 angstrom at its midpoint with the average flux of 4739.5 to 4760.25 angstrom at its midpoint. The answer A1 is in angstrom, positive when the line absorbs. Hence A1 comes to 2.3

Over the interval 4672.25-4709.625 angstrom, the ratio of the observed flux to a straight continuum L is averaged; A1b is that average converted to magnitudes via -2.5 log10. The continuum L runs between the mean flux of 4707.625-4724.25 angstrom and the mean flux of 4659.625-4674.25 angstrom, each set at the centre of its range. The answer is 0.07 mag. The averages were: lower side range 6.61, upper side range 6.36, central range 6.06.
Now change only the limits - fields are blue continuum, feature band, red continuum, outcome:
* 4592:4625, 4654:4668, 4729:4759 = -0.08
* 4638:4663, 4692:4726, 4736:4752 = 0.04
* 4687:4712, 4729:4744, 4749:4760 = 0.03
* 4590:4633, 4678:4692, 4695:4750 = 0.13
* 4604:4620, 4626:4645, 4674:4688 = 0.06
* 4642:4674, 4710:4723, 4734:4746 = 0.05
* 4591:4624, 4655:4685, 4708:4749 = 0.06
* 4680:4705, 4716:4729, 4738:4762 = 0.03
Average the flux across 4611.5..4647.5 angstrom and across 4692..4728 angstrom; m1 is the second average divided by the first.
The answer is 1.0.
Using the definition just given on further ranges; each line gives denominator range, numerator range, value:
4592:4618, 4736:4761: 1.10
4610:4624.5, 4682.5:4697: 0.82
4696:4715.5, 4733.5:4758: 1.06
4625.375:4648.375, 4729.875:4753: 1.12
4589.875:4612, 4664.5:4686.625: 0.96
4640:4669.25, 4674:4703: 0.91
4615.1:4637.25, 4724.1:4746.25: 1.00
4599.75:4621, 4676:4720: 0.94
